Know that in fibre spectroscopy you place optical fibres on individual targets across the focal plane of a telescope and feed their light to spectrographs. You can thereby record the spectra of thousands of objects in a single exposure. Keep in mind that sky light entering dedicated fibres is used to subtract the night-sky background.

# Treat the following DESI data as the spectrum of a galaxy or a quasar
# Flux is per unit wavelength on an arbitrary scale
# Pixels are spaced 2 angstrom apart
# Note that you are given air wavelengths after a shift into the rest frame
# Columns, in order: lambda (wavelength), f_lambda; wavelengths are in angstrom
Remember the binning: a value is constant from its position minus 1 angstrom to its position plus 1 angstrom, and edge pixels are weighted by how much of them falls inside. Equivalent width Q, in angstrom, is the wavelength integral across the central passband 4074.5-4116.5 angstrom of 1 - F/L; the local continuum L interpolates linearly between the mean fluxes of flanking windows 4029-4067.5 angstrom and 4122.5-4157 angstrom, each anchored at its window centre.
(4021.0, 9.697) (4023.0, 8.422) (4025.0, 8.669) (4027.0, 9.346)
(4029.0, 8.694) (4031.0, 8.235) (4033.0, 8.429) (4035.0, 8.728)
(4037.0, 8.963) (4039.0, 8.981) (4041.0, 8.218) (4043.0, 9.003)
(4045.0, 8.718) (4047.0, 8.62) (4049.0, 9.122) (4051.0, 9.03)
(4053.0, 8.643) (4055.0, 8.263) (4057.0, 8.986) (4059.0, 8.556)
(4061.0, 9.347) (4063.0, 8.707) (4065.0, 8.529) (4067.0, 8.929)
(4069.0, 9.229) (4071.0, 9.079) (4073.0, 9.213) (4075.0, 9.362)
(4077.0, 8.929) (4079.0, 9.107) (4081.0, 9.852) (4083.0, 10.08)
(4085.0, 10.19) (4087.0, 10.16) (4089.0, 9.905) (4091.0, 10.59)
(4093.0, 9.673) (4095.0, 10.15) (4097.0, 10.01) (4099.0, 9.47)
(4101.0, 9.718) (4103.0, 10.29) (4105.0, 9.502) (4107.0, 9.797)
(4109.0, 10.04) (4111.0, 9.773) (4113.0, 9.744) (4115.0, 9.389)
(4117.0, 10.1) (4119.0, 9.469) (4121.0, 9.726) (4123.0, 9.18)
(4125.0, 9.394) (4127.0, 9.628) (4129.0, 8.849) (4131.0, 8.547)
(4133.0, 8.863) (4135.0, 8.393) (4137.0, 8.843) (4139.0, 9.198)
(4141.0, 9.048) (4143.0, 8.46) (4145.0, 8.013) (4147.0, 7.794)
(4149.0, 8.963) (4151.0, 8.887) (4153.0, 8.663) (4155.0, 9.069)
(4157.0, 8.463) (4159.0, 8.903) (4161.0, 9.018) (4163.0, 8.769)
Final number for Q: -5.0 angstrom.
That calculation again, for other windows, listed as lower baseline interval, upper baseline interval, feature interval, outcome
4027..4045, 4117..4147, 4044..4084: -1.1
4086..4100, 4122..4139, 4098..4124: -0.6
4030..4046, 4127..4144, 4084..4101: -2.4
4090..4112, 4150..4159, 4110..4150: 1.0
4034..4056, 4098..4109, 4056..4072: 0.3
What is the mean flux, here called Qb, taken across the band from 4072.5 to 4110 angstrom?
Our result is 9.8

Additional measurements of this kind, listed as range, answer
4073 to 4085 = 9.51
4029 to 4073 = 8.78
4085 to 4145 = 9.5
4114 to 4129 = 9.51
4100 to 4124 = 9.73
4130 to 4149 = 8.59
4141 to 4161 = 8.62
